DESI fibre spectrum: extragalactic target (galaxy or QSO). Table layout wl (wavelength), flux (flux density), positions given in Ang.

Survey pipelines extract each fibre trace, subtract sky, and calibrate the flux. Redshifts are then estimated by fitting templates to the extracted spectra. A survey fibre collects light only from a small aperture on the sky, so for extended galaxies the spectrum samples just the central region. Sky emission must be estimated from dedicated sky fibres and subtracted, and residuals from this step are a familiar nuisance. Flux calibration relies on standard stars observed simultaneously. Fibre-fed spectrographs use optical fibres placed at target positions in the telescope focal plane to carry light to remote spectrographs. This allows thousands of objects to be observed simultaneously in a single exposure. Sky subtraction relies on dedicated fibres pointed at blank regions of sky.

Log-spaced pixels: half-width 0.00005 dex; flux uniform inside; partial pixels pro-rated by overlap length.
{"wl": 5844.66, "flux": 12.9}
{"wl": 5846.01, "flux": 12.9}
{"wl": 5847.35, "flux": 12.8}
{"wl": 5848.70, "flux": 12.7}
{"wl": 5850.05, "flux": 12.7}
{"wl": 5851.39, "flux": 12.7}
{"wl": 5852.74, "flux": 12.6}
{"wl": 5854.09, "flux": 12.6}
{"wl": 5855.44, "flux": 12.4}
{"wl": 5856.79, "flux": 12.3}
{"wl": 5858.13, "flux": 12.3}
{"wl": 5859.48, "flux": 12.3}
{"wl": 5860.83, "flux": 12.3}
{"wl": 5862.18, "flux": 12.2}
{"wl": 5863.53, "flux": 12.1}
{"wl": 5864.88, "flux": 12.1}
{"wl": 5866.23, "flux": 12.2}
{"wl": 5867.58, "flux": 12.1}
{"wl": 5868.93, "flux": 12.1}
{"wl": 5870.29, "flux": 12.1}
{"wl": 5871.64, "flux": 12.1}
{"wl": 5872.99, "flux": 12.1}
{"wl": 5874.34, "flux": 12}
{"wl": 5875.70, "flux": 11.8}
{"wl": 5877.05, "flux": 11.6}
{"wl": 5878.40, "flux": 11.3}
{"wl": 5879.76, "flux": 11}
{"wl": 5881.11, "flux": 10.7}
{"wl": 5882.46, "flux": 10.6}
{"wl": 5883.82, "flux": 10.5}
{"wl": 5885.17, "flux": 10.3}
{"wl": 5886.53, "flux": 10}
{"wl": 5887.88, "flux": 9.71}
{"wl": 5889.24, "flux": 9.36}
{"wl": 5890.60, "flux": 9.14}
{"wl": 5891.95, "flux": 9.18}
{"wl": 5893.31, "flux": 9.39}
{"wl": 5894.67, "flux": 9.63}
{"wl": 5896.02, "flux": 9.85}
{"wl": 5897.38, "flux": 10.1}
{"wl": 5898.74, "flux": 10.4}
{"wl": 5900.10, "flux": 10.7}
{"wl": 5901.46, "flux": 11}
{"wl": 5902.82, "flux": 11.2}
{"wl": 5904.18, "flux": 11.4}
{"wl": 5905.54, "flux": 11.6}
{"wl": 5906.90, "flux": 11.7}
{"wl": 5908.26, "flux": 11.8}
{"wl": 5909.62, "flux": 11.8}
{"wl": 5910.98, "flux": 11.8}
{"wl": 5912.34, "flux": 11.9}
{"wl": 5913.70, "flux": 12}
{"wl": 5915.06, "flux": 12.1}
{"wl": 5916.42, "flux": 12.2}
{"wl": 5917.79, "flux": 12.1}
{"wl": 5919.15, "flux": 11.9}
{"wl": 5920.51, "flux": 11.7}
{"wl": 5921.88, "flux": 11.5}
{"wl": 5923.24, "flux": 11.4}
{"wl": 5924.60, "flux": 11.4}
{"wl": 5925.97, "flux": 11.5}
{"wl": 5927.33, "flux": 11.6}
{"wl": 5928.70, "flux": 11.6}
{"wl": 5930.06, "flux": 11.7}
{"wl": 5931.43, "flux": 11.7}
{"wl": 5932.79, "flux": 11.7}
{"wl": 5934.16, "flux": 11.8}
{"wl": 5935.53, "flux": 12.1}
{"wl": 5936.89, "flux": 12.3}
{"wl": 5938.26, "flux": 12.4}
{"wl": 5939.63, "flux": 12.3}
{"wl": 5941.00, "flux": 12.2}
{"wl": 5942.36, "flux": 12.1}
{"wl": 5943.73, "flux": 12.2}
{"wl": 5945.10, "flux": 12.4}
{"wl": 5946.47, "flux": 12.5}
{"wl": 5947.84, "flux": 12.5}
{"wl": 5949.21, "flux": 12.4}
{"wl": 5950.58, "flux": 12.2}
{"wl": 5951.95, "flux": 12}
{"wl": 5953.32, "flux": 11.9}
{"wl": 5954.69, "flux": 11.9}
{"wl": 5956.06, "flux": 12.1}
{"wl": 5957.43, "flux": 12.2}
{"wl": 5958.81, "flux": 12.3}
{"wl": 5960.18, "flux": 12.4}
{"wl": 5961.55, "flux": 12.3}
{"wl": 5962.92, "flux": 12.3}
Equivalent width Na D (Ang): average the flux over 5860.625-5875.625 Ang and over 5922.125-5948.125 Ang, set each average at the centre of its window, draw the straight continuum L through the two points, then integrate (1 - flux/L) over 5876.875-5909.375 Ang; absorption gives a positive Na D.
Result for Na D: 4.2 Ang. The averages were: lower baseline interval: 12.1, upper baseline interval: 12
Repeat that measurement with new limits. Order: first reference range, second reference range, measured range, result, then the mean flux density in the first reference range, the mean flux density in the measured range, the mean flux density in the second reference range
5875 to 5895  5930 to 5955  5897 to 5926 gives -1.0 Ang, 10.3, 11.5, 12.1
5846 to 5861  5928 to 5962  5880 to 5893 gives 2.6 Ang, 12.5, 9.97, 12.1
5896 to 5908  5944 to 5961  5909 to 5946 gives -1.0 Ang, 11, 11.9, 12.2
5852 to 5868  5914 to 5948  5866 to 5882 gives 0.7 Ang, 12.3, 11.7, 11.9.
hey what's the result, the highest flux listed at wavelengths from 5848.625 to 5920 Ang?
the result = 12.7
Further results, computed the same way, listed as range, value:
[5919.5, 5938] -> 12.3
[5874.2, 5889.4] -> 12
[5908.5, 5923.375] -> 12.2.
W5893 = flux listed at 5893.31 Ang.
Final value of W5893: 9.39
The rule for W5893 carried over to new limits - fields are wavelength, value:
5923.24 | 11.4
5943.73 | 12.2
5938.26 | 12.4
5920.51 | 11.7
